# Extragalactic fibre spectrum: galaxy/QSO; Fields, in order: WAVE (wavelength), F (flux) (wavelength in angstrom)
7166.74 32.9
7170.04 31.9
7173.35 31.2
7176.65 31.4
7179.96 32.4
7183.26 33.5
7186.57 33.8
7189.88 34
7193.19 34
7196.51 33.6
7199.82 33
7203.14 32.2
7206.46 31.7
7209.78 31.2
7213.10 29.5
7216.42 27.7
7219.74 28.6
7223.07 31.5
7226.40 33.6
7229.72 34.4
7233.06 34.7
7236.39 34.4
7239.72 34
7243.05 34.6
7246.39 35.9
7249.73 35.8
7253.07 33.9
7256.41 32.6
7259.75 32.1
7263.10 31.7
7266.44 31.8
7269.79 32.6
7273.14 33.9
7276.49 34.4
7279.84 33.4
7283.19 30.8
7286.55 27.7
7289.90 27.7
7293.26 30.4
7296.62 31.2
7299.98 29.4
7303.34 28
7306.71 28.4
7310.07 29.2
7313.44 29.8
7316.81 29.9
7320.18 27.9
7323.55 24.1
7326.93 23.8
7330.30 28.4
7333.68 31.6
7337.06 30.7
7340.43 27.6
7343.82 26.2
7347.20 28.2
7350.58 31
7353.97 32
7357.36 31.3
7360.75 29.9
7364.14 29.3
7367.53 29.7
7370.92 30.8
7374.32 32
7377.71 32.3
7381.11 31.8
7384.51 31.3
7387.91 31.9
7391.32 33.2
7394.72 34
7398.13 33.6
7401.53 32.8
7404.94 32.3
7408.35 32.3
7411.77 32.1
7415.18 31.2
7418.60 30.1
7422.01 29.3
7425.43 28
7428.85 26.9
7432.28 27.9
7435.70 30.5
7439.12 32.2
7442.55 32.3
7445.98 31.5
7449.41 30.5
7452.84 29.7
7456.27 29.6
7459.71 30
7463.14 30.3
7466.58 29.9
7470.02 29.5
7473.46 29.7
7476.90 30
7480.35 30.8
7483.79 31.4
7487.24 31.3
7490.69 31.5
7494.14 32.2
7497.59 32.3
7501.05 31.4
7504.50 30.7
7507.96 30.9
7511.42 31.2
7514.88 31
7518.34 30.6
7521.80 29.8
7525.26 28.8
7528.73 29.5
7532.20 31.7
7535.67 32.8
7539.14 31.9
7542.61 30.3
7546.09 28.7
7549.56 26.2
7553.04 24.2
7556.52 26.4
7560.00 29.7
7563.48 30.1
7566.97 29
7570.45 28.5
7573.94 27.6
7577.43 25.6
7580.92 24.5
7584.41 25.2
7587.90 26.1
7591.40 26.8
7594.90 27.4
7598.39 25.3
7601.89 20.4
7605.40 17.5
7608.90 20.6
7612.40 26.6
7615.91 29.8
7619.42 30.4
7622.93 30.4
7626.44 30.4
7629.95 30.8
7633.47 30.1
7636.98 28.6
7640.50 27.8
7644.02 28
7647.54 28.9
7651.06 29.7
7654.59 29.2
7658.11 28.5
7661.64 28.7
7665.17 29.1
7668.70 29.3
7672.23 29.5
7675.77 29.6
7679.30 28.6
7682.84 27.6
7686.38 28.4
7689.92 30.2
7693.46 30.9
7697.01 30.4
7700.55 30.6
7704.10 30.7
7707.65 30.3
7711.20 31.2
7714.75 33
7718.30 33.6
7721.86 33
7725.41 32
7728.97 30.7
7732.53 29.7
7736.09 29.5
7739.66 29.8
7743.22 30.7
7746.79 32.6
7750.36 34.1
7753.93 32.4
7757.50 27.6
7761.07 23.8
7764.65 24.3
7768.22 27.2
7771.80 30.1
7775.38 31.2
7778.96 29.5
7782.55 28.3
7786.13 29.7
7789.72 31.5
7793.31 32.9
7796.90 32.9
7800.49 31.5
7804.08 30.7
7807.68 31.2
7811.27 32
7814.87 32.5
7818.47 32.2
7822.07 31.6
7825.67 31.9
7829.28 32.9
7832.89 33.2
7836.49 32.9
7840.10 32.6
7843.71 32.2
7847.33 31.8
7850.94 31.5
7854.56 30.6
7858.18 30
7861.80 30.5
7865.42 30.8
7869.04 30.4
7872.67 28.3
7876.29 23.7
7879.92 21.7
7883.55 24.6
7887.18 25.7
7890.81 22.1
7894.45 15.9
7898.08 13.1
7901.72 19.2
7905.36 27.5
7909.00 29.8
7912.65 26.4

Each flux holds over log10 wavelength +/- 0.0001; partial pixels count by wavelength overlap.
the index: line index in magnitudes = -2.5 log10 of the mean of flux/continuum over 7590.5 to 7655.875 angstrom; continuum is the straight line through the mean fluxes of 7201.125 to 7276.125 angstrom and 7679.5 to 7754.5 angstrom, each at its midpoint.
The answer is 0.15 mag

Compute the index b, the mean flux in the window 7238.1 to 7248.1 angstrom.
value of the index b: 34.8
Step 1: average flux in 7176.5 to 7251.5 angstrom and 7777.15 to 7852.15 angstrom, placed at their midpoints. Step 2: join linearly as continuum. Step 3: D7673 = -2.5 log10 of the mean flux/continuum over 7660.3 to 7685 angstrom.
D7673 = 0.11 mag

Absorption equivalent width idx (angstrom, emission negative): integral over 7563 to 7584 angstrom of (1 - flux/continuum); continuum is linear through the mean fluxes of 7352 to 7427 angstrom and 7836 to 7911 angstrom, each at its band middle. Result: 1.71 angstrom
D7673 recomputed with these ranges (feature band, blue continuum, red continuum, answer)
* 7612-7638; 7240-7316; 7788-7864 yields 0.07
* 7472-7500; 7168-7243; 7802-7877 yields 0.03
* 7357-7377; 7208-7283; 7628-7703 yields 0.04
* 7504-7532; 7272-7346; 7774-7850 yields 0.00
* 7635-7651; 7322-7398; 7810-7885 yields 0.07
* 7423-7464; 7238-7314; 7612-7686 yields 0.02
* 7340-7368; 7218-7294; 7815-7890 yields 0.09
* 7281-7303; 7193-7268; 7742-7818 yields 0.10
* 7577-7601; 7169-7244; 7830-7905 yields 0.15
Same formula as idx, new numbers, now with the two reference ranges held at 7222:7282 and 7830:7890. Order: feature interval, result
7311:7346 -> 5.4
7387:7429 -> 1.3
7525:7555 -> 2.1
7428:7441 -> 1.1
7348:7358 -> 0.5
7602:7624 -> 4.1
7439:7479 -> 2.2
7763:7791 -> 0.9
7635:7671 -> 2.3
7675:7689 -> 0.9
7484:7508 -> 0.3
